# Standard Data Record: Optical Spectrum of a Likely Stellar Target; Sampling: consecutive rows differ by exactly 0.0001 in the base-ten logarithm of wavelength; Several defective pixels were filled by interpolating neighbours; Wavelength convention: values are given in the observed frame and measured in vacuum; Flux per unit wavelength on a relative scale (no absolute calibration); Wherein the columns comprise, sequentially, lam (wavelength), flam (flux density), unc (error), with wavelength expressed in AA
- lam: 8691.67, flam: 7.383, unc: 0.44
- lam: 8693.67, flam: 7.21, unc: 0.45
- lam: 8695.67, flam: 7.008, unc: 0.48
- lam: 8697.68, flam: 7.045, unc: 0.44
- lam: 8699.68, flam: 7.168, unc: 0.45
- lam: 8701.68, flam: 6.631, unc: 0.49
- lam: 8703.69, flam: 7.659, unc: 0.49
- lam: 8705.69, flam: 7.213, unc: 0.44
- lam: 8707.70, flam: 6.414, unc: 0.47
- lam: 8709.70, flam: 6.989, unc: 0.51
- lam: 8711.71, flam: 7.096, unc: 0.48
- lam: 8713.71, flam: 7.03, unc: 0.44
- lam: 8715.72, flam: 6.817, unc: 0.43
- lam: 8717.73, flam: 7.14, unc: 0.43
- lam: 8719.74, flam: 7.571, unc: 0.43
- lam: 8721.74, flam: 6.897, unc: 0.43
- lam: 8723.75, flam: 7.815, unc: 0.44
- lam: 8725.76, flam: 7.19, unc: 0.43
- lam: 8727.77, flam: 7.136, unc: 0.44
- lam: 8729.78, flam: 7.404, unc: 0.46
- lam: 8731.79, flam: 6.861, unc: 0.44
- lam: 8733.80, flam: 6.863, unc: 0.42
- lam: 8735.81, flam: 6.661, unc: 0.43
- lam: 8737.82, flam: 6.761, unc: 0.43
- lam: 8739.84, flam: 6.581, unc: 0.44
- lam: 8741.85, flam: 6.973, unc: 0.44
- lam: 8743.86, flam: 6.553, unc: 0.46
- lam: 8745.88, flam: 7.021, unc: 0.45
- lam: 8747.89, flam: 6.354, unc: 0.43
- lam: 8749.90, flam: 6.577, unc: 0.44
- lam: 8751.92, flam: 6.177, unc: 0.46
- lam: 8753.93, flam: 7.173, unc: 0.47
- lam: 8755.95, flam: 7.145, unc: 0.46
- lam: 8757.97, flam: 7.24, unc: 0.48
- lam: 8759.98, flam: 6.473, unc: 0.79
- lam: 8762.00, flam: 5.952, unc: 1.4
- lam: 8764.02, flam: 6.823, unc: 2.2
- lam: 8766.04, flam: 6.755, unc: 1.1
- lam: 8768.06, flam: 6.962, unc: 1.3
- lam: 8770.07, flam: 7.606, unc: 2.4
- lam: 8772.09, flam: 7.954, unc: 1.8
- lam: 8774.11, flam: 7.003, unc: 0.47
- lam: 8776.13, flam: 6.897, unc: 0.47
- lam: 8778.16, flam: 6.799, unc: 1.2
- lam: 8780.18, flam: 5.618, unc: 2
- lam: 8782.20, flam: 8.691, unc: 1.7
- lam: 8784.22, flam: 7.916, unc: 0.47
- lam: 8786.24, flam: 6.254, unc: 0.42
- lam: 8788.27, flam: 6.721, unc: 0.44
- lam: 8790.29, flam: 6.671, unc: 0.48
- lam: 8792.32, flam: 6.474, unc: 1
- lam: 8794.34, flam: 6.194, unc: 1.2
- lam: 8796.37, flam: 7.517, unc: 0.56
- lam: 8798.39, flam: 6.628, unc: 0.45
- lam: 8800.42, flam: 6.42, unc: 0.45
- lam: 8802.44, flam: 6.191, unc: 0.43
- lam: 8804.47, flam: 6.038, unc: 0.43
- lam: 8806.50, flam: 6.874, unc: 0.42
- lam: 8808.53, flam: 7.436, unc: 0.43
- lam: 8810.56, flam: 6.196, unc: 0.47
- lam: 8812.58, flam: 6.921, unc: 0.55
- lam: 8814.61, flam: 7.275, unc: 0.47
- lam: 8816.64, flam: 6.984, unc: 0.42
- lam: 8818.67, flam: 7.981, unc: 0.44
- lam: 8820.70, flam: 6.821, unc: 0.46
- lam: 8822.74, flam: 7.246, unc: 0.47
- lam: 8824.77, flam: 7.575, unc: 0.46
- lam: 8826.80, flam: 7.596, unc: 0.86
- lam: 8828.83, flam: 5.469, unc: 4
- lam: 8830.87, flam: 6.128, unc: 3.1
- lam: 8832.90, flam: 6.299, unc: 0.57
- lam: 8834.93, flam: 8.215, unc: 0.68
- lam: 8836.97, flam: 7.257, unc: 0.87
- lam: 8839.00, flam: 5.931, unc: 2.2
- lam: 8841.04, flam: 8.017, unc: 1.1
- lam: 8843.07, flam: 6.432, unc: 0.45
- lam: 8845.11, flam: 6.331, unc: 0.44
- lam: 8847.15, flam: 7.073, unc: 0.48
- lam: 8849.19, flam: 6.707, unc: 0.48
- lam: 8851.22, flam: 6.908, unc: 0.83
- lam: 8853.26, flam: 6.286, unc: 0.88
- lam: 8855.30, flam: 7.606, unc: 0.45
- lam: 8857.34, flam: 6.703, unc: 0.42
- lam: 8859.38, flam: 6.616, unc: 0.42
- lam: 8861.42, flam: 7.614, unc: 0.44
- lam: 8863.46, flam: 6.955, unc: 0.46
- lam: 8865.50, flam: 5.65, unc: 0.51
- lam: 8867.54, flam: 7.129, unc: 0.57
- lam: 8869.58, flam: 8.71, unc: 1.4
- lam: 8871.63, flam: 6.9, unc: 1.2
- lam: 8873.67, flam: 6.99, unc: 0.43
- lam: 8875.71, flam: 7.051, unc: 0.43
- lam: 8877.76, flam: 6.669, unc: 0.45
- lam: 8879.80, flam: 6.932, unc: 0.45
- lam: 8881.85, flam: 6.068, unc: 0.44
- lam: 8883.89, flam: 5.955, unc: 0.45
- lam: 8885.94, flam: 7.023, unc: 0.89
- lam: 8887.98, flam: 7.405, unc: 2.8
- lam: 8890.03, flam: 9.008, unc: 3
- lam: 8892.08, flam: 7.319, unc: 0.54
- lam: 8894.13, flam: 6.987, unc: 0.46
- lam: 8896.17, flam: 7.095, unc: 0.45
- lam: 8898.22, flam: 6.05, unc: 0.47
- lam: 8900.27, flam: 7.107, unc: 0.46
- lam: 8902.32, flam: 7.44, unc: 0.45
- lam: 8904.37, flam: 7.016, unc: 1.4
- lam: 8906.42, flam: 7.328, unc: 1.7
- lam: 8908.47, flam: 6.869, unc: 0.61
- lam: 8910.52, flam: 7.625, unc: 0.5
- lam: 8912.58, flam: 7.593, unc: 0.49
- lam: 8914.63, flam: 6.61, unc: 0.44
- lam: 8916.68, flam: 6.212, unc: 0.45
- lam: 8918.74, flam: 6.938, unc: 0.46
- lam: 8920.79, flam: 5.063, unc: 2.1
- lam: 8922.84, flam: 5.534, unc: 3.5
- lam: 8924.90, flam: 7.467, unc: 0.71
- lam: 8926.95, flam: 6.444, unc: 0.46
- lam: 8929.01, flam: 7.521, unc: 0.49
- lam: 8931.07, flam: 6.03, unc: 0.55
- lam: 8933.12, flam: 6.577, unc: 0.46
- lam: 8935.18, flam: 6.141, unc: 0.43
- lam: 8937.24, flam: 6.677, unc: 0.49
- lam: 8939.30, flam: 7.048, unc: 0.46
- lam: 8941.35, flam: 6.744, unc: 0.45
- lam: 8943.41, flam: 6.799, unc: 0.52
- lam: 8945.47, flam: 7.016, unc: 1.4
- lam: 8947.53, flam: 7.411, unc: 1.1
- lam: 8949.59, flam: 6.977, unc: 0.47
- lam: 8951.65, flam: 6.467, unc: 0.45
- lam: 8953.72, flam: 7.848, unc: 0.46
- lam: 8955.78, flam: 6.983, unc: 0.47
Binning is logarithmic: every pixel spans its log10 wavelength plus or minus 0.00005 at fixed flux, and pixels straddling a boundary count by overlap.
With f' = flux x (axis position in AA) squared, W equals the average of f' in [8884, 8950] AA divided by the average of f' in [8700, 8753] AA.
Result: 1.04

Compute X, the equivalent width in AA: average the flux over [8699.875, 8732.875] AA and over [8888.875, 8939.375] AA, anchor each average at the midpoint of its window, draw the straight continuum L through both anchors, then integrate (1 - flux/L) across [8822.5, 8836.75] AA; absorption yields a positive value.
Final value 0.1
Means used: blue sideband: 7.12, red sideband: 6.86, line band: 6.93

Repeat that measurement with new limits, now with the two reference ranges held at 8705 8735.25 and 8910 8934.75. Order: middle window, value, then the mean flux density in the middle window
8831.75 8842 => -0.48 AA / 7.13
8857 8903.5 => -2.21 AA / 7.02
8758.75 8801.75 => 0.46 AA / 6.87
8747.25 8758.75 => 0.37 AA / 6.78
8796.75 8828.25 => -0.33 AA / 6.94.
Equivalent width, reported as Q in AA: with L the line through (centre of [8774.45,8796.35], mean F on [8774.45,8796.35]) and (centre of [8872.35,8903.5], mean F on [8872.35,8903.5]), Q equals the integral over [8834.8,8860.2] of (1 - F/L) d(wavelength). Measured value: 0.2 AA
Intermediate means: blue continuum 6.86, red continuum 7.01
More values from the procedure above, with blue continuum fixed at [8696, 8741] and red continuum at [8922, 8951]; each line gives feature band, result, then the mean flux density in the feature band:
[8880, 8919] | -1.4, 7.03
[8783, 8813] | 1.0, 6.71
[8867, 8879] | -0.7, 7.24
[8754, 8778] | 0.0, 6.98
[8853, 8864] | -0.3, 7.01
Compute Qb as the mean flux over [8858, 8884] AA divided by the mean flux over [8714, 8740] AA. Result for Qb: 0.98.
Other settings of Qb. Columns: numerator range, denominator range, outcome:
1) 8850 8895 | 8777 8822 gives 1.03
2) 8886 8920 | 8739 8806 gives 1.05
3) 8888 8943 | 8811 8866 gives 0.99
